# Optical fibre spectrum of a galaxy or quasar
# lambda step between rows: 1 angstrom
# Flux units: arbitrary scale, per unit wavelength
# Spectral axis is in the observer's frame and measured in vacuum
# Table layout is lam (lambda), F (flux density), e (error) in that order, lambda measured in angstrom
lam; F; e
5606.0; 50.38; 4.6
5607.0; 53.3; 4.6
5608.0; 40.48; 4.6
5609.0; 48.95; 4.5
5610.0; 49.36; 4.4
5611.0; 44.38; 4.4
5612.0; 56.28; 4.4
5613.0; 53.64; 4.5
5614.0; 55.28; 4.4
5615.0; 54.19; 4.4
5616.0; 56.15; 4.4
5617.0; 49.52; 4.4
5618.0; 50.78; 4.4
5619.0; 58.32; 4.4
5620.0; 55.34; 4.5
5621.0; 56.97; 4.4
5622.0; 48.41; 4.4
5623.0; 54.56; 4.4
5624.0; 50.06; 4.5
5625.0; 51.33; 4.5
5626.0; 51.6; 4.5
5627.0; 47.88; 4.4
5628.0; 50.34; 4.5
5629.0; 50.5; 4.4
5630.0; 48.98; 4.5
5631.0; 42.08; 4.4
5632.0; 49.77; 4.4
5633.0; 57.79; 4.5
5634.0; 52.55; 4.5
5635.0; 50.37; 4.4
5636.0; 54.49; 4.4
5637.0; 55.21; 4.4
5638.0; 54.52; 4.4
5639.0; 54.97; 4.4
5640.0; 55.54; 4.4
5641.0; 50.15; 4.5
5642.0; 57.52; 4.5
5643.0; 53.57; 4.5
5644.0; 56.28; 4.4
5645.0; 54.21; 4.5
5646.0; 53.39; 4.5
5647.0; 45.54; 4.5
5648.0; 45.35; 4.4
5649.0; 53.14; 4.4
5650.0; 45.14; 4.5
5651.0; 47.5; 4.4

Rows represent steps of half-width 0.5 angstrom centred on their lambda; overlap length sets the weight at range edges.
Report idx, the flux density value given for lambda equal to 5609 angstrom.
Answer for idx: 48.95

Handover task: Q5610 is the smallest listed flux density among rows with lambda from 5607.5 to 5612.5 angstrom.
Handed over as 40.48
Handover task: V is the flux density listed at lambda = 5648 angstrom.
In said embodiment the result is 45.35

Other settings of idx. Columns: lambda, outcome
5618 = 50.78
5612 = 56.28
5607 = 53.3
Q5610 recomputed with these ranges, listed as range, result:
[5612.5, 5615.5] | 53.64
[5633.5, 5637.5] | 50.37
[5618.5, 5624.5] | 48.41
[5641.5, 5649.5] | 45.35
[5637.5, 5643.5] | 50.15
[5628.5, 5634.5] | 42.08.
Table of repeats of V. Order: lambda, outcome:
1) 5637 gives 55.21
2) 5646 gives 53.39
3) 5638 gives 54.52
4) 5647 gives 45.54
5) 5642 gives 57.52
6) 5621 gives 56.97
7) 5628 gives 50.34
